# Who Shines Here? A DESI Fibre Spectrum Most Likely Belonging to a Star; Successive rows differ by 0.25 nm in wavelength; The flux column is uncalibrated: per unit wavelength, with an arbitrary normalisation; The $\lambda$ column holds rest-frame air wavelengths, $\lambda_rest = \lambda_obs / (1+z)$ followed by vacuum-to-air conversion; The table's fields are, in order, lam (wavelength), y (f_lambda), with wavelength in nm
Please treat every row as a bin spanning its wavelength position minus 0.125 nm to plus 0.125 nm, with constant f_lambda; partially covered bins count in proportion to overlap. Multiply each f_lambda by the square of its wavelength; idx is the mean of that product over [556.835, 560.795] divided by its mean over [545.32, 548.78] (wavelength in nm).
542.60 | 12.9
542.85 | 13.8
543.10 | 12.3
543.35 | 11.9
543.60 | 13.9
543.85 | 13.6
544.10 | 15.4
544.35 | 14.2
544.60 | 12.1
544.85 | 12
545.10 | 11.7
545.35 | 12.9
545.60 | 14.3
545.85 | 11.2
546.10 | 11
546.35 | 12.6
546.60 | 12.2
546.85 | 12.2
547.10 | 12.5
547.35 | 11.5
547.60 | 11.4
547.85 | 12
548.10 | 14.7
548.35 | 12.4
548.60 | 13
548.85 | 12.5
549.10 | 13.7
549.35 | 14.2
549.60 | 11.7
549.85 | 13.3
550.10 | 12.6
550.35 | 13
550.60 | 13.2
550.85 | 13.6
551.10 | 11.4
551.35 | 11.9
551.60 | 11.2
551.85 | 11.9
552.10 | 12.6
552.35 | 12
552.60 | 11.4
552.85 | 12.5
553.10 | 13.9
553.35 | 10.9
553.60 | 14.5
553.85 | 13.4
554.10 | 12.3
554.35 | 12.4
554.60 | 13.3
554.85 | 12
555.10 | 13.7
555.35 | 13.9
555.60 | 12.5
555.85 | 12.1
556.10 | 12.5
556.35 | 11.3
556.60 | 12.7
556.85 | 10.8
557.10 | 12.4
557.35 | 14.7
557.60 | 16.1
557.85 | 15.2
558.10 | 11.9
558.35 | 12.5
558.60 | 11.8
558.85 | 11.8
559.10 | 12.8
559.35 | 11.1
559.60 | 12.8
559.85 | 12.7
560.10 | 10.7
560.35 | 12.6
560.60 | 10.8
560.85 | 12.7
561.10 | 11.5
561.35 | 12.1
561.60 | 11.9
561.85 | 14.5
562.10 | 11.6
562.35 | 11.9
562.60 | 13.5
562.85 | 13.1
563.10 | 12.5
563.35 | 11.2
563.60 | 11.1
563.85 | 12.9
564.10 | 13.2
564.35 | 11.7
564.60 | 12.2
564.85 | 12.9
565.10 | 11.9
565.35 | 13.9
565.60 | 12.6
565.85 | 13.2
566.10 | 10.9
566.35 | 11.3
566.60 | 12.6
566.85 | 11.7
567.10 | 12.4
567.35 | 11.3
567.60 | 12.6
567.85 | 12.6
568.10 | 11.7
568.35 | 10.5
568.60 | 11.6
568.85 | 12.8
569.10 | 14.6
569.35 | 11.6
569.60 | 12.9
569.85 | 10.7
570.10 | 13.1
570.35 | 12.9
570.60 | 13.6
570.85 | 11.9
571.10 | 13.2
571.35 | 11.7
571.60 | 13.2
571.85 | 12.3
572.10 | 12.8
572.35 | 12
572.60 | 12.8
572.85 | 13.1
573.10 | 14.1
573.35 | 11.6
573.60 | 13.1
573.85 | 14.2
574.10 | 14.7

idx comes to 1.06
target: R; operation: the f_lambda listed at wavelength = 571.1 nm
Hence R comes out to 13.2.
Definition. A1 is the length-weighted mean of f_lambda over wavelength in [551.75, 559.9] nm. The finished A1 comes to 12.7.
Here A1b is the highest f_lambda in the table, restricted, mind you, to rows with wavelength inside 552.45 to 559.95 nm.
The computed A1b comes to 16.1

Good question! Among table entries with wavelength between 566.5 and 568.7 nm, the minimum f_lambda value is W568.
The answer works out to 10.5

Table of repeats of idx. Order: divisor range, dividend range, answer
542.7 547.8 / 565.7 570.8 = 1.05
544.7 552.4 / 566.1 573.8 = 1.07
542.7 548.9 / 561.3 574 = 1.06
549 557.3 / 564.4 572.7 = 1.04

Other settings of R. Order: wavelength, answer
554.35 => 12.4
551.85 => 11.9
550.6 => 13.2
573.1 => 14.1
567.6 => 12.6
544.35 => 14.2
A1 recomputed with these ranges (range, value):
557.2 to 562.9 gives 12.6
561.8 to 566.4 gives 12.4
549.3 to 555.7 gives 12.6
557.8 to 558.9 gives 12.5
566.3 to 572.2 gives 12.3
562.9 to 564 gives 12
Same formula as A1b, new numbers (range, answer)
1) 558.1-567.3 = 14.5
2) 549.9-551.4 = 13.6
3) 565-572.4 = 14.6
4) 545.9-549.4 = 14.7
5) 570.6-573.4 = 14.1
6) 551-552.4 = 12.6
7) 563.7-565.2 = 13.2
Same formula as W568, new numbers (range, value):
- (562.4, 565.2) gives 11.1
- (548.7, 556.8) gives 10.9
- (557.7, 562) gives 10.7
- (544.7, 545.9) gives 11.2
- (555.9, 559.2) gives 10.8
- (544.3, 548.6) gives 11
